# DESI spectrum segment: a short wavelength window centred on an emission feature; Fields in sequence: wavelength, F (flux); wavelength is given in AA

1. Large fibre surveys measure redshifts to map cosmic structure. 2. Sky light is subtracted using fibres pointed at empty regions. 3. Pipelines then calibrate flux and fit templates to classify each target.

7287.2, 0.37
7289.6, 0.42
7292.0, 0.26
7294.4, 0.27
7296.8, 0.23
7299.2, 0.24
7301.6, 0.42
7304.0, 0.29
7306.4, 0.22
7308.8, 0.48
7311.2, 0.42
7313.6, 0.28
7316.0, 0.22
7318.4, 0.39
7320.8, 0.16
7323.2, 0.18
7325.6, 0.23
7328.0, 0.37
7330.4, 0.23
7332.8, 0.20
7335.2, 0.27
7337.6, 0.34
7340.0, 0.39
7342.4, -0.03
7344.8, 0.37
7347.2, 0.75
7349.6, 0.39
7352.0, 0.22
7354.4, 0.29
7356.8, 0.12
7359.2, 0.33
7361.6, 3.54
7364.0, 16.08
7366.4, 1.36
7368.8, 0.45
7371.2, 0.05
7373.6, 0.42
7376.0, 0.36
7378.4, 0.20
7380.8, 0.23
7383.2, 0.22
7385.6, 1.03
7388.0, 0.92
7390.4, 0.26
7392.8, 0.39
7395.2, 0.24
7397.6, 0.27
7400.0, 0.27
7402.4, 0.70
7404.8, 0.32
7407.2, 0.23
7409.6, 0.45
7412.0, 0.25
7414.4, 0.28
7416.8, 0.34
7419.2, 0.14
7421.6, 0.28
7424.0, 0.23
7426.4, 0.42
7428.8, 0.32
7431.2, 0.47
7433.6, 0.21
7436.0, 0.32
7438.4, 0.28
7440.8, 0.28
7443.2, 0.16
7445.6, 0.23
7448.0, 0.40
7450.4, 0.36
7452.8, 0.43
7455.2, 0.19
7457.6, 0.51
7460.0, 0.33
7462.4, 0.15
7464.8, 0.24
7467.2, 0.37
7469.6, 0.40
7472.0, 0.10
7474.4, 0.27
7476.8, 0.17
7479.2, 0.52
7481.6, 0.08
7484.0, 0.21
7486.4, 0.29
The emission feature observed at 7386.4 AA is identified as [N II] 6583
